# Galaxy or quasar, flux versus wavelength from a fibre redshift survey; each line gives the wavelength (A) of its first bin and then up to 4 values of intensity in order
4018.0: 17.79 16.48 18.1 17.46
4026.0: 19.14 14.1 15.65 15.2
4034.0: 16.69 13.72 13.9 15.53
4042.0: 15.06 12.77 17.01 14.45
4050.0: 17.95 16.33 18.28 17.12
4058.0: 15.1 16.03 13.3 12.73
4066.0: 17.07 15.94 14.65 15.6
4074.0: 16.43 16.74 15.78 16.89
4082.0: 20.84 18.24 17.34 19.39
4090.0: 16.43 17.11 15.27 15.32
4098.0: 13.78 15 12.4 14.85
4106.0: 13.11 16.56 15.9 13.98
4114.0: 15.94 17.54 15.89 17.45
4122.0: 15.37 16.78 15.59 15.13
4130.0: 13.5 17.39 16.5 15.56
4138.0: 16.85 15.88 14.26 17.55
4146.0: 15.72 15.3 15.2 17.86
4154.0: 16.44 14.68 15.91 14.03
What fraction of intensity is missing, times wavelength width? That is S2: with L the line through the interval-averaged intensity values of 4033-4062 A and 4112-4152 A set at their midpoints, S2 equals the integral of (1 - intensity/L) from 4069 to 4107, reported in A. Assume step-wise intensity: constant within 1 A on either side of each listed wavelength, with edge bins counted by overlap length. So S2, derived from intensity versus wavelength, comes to -0.7 A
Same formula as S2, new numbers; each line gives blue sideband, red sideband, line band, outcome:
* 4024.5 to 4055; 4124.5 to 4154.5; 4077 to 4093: -1.95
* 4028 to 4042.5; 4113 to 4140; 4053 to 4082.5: -1.27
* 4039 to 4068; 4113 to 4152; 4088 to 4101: 0.04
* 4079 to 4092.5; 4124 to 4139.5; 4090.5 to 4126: 3.16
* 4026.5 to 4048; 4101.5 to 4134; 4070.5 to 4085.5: -1.81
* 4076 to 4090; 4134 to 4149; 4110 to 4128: 0.71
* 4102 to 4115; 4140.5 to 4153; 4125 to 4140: -0.22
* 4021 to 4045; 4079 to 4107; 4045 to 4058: -0.78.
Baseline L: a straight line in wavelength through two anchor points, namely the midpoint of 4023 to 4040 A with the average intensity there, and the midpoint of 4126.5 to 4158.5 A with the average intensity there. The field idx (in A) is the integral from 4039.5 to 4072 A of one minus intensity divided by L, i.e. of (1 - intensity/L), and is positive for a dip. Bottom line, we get 0.3 A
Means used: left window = 15.7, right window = 15.9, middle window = 15.6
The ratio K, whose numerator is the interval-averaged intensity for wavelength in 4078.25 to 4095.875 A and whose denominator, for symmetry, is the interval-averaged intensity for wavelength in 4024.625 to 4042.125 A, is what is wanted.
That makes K 1.13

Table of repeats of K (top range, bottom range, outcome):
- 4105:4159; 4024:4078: 1.01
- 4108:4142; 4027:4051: 1.05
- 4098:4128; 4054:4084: 0.95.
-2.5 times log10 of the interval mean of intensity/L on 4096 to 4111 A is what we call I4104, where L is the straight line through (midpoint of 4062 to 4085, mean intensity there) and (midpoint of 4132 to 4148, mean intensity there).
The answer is 0.12 mag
